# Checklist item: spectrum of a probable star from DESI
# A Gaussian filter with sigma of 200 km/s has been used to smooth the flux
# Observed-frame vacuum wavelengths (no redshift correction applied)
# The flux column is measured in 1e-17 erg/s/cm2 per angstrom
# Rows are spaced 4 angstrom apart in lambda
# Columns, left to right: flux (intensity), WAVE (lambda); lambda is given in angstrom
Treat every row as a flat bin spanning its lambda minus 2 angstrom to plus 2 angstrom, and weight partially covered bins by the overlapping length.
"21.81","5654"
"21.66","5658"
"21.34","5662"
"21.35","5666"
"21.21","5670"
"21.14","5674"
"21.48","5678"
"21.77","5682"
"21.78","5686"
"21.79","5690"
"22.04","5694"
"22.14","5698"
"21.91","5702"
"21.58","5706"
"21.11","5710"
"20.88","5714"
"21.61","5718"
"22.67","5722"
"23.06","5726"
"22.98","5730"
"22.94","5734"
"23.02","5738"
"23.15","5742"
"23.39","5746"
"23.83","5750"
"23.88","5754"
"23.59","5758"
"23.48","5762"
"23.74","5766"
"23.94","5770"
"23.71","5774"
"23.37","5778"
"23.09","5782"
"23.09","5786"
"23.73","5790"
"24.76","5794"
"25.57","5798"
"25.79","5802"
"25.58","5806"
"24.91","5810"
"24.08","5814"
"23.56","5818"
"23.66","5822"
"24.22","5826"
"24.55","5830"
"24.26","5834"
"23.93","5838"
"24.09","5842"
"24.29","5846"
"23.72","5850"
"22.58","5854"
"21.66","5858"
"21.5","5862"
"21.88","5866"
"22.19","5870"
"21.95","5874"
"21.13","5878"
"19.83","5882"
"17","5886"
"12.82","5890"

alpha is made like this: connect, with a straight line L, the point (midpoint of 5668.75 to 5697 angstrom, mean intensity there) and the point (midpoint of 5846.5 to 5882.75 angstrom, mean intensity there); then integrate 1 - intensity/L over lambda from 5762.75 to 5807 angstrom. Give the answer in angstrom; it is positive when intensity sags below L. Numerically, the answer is -4.7 angstrom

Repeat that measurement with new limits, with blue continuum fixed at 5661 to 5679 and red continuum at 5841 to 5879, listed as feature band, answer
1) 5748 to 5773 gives -2.1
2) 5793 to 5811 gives -2.6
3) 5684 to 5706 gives -0.5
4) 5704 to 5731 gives -0.4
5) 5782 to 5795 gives -1.0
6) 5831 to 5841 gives -0.8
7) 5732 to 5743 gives -0.7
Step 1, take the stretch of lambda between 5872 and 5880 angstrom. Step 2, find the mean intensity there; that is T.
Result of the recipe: 21.5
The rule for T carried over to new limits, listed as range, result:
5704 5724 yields 21.6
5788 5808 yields 25.1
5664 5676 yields 21.2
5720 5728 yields 22.9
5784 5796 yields 23.9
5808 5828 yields 24.1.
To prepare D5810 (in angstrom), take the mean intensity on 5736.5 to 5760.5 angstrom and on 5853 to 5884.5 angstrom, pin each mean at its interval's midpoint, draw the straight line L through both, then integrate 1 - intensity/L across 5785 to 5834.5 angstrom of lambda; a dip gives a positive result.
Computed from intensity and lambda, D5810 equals -4.4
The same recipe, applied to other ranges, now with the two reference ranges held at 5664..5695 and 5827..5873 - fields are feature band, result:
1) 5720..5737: -0.70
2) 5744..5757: -0.86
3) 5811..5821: -0.47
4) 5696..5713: 0.12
